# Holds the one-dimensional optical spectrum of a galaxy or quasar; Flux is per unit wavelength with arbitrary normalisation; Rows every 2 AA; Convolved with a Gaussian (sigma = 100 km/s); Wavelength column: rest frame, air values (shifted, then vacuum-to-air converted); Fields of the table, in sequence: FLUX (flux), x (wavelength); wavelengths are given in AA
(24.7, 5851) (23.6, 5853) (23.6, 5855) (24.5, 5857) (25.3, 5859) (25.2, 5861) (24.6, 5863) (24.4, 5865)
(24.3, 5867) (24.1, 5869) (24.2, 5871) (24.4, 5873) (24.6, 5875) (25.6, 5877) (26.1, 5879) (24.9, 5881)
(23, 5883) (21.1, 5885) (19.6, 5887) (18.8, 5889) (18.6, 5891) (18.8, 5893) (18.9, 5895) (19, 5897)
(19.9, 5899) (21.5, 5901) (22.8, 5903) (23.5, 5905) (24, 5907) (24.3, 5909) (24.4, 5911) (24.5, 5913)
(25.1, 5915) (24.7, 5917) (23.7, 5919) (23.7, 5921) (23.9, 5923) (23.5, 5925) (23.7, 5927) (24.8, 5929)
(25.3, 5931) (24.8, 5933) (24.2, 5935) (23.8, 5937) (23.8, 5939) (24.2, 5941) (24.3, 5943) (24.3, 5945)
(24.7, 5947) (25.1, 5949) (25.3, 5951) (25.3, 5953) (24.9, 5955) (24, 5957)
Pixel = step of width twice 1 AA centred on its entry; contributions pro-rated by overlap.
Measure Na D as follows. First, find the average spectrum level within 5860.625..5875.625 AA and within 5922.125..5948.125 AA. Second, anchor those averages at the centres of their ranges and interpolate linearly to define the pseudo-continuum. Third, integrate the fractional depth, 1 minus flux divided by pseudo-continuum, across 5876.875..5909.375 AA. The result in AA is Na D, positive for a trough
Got 3.6 AA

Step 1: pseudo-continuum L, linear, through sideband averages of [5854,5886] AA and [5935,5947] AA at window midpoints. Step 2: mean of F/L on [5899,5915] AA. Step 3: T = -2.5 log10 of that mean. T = 0.04 mag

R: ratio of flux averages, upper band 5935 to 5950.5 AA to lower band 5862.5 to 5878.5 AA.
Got 0.99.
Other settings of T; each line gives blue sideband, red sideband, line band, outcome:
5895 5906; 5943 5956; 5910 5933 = -0.074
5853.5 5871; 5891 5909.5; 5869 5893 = 0.009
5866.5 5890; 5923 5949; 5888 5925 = 0.074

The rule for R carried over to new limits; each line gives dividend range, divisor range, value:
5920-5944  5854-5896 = 1.05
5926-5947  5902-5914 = 1.02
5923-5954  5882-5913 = 1.15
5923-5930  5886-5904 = 1.21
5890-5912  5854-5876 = 0.88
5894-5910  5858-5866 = 0.87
